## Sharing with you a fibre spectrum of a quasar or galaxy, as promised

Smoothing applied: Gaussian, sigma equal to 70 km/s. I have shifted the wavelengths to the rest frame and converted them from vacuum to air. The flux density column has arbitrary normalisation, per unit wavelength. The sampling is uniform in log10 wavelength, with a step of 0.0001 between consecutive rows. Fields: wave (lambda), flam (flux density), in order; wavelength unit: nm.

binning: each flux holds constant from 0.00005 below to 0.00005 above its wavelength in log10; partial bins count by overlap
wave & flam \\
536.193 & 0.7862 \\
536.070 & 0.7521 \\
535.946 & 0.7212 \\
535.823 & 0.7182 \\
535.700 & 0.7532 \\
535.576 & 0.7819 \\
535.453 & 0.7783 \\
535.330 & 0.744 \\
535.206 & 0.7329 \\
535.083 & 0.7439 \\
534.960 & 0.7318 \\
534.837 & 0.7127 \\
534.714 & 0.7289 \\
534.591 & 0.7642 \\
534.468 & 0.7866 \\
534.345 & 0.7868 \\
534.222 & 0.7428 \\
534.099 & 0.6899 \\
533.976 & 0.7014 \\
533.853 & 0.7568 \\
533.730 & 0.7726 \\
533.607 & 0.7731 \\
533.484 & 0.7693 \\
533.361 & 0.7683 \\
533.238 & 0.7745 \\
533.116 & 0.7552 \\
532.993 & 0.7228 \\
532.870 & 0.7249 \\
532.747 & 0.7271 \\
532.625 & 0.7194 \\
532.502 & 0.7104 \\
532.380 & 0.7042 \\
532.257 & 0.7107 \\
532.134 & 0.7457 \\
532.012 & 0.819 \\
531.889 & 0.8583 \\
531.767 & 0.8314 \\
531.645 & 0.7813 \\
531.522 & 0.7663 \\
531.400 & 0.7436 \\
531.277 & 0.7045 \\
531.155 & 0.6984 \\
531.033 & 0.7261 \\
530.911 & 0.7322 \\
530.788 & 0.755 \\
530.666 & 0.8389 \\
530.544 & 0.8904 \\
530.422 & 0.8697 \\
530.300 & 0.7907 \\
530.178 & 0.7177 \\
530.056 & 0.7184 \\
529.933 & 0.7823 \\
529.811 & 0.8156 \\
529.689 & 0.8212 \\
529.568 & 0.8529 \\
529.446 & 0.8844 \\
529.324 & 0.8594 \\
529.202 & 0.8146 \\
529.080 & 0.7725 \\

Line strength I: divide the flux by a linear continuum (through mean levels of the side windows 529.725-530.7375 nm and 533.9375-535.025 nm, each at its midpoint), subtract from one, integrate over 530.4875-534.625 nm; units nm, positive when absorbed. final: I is 0.06 nm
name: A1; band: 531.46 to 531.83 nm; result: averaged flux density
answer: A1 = 0.795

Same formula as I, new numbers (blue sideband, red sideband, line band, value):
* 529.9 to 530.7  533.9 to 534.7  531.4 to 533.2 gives 0.04 nm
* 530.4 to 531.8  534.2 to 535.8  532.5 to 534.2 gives 0.05 nm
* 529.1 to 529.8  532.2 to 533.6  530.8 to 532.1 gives 0.02 nm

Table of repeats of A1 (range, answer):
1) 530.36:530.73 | 0.867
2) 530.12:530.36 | 0.755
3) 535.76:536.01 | 0.721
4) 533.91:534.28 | 0.711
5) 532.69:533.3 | 0.741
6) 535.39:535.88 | 0.759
